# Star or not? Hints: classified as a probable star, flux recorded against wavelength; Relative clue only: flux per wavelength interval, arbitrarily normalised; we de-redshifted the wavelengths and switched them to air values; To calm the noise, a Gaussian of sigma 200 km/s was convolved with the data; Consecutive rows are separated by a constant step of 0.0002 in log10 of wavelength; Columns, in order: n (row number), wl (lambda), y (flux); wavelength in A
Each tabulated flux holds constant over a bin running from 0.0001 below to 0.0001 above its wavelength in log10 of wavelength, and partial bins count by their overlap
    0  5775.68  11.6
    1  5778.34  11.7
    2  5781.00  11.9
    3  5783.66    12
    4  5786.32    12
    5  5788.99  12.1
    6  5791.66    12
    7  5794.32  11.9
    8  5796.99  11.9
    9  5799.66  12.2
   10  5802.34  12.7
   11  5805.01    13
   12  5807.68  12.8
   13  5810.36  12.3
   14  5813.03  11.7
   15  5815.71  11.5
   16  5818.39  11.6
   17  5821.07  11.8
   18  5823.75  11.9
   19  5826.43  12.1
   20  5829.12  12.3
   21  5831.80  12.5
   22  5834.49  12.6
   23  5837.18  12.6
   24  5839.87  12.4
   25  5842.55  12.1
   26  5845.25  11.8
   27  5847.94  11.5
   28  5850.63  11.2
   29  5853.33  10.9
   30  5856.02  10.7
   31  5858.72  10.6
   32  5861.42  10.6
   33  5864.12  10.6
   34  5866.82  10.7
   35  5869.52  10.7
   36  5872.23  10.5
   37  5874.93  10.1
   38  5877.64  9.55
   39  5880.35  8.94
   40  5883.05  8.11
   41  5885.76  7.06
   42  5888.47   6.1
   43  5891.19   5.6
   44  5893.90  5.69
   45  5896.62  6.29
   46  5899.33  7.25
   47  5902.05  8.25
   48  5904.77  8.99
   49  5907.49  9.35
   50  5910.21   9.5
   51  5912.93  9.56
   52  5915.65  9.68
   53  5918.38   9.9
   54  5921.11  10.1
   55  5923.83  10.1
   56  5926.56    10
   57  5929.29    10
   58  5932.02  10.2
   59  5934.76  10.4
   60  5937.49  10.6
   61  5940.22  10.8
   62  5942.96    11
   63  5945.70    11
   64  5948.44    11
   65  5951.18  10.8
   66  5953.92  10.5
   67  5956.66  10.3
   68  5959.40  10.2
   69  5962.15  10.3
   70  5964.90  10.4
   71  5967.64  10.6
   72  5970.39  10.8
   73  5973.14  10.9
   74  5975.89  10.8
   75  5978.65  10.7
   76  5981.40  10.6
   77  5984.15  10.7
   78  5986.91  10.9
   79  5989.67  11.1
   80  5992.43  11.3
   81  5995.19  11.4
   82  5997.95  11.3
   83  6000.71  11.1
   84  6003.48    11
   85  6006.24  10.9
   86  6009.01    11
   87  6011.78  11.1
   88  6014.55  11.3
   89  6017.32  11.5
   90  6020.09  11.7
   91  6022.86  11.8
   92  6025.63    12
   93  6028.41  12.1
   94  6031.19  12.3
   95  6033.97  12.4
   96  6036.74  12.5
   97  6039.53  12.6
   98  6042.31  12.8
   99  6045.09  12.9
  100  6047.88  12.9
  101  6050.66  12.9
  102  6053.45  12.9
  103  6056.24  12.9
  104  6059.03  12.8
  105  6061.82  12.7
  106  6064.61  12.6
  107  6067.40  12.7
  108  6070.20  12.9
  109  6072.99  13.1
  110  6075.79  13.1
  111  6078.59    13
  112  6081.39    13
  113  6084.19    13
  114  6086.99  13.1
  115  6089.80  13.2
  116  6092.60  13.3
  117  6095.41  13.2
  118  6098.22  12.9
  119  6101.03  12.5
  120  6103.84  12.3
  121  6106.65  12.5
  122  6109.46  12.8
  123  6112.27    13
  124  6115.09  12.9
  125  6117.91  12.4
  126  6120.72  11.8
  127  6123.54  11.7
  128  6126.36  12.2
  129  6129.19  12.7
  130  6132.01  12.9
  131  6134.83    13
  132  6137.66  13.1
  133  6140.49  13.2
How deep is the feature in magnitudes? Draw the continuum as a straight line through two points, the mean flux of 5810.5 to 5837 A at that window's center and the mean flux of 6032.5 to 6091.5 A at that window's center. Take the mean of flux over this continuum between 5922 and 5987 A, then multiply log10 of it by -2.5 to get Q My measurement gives 0.18 mag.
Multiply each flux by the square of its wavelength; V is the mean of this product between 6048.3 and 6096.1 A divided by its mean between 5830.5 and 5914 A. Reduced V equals 1.4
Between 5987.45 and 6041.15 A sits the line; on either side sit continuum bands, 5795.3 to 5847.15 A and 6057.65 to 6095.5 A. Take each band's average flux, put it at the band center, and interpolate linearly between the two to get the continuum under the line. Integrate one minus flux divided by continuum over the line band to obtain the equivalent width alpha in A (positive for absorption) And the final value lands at 5.0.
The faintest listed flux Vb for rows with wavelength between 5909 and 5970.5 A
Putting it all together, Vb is 9.5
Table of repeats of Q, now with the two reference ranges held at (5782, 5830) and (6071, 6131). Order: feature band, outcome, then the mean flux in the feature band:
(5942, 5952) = 0.14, 11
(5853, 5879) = 0.17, 10.5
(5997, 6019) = 0.13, 11.2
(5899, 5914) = 0.35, 8.91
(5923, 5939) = 0.21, 10.2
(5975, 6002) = 0.14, 11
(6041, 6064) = -0.02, 12.8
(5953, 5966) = 0.20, 10.3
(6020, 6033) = 0.05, 12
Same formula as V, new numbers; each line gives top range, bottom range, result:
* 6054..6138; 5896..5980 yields 1.34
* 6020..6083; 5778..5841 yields 1.13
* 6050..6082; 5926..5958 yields 1.27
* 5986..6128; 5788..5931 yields 1.26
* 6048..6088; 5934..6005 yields 1.24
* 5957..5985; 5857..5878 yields 1.05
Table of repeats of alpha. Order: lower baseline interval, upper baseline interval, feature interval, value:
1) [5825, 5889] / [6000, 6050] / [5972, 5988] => 1.1 A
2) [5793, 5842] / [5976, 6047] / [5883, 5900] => 7.8 A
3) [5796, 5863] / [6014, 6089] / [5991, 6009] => 1.8 A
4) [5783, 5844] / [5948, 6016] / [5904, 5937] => 4.3 A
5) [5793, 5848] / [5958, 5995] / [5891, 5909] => 6.2 A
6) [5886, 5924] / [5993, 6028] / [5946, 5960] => -1.4 A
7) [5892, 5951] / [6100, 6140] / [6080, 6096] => -1.4 A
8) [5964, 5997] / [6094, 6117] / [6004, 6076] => -3.2 A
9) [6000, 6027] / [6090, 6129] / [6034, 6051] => -1.5 A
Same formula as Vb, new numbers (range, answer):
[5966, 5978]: 10.6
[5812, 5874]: 10.5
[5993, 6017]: 10.9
